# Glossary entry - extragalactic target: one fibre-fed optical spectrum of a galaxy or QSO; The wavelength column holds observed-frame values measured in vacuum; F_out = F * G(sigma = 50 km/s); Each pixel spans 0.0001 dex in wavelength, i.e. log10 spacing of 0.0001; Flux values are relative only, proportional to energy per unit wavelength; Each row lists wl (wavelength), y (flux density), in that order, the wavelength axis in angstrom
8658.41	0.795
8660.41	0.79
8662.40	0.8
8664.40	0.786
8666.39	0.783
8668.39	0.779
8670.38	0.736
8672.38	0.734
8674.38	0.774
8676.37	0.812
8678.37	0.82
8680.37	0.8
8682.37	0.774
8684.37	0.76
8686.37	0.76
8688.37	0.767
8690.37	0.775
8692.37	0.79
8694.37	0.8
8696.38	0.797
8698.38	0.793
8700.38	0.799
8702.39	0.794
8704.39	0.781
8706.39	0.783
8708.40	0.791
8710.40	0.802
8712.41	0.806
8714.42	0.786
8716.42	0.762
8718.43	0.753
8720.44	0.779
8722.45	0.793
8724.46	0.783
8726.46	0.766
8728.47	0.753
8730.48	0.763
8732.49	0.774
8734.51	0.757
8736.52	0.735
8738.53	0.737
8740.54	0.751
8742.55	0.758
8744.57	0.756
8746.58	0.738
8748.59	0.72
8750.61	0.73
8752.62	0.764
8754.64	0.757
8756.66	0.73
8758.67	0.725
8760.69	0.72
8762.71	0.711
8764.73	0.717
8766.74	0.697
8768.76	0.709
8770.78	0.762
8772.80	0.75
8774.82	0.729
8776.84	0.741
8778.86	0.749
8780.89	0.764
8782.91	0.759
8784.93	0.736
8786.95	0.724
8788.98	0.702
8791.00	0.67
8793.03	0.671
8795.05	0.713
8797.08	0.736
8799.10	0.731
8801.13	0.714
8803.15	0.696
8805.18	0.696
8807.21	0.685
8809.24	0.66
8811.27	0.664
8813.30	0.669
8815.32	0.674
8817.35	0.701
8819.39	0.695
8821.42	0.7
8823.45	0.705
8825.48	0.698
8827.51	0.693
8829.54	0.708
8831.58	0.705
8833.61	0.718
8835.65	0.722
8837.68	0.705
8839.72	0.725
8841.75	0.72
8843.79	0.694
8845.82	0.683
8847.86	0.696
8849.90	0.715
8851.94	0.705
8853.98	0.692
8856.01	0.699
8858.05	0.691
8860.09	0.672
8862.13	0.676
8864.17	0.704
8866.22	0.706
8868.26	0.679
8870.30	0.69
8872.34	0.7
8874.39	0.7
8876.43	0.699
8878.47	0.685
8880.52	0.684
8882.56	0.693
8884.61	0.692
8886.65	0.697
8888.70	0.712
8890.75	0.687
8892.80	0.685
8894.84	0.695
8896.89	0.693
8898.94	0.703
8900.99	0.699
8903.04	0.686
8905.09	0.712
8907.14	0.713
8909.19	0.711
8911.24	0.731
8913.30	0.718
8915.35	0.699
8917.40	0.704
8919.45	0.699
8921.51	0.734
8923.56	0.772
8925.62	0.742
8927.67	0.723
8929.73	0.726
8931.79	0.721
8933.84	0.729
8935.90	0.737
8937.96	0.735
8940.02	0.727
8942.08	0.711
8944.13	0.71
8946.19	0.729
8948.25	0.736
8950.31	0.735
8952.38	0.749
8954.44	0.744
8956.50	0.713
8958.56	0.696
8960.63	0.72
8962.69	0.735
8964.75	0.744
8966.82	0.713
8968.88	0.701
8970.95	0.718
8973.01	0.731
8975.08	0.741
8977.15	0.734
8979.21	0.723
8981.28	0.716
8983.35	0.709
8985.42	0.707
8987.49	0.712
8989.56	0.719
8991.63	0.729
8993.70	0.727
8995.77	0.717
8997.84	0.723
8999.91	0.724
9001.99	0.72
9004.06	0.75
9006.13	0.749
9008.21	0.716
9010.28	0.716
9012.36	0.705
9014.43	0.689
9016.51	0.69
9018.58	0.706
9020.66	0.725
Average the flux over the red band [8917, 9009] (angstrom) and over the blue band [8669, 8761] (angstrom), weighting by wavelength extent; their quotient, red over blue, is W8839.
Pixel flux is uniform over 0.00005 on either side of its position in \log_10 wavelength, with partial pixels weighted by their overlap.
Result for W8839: 0.94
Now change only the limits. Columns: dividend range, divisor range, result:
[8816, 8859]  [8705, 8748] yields 0.92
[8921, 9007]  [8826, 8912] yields 1.04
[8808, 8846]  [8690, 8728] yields 0.89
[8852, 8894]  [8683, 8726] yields 0.88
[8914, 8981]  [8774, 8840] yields 1.03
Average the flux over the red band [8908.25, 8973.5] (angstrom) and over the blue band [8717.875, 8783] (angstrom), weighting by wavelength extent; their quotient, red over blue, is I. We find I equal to 1.0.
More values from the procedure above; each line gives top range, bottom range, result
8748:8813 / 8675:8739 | 0.92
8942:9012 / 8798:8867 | 1.04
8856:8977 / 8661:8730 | 0.91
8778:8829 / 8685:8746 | 0.91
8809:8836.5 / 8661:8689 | 0.89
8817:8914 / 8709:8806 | 0.94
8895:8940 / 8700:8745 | 0.93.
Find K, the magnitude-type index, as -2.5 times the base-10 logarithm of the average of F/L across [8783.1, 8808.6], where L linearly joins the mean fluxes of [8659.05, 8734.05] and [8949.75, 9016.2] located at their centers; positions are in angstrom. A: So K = 0.079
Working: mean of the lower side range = 0.781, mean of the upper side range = 0.722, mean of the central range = 0.707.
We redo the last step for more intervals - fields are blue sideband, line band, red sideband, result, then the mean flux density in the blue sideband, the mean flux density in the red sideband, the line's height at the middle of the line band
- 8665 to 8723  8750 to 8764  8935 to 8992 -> 0.05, 0.782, 0.724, 0.769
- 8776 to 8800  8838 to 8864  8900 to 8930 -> 0.04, 0.724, 0.718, 0.721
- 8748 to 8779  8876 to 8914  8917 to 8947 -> 0.04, 0.732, 0.727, 0.728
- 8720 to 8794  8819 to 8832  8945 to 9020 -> 0.05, 0.74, 0.722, 0.734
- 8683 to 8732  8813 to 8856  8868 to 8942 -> 0.05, 0.781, 0.709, 0.735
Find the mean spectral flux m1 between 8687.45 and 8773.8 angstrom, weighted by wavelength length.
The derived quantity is 0.761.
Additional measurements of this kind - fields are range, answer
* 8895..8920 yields 0.705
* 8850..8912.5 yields 0.697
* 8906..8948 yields 0.724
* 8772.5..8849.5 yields 0.708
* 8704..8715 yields 0.792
